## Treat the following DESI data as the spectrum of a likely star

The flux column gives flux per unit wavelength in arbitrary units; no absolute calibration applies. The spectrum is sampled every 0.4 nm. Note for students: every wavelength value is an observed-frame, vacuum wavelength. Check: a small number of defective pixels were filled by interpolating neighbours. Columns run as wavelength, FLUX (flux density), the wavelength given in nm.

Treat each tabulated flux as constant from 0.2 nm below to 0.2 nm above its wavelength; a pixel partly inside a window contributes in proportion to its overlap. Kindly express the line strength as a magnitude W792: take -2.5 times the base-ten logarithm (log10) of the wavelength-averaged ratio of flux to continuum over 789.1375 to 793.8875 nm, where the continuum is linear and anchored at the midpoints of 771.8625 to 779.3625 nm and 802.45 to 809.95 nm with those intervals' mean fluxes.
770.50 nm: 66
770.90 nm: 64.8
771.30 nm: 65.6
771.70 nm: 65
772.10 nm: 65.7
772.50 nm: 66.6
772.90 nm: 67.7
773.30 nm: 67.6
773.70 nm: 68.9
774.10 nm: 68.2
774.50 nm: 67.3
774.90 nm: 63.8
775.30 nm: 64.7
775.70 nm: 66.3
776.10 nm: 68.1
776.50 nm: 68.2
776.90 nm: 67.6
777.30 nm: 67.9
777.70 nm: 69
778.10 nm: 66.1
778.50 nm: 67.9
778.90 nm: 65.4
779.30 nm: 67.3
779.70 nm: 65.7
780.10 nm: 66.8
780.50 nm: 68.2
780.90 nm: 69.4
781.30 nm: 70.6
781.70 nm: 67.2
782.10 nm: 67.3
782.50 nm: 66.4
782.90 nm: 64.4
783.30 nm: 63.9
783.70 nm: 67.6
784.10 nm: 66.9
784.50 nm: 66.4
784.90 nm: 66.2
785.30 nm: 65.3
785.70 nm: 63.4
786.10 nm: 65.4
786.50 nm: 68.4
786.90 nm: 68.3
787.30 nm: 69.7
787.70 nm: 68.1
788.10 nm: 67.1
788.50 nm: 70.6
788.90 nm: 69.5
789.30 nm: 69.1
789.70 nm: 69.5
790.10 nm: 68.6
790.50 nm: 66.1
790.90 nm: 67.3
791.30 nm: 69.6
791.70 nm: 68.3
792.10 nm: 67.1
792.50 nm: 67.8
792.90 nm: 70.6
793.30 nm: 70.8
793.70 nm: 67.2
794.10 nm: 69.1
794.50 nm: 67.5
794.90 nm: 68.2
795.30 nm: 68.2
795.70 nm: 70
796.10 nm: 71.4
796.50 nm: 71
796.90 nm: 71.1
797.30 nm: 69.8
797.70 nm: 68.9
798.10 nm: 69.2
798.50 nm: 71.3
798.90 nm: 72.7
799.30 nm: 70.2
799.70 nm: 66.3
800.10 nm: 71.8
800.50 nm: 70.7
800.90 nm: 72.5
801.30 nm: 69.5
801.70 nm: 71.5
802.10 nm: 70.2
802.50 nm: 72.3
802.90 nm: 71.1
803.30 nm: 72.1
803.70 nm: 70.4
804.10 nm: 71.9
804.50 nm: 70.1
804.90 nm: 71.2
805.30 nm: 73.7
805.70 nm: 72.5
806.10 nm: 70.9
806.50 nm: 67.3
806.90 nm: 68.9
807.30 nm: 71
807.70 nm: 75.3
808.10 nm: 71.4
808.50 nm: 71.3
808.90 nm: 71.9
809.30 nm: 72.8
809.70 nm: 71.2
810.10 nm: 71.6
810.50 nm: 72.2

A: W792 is 0.01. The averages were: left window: 67.1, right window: 71.4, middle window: 68.5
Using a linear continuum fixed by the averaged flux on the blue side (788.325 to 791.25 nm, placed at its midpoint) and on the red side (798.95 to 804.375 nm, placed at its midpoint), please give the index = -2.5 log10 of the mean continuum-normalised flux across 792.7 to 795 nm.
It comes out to 0.01 mag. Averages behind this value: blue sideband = 68.7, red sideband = 70.9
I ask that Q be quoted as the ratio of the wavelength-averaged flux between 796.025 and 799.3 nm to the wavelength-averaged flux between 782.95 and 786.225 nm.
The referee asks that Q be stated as 1.1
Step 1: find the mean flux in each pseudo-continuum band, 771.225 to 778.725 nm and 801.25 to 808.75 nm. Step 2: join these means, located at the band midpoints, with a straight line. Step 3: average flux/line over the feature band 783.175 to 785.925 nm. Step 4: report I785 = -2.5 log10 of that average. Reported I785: 0.04 mag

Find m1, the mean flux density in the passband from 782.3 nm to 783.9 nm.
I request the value 65.6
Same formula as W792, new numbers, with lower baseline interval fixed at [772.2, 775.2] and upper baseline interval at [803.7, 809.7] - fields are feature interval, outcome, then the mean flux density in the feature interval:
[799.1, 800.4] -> 0.015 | 69.5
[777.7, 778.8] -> 0.007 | 67.2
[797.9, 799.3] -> -0.009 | 70.9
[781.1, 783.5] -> 0.025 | 66.6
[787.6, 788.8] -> 0.004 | 68.7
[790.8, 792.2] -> 0.019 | 68.2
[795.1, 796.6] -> -0.002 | 70.1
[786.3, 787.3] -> 0.002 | 68.6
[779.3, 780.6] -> 0.016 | 66.9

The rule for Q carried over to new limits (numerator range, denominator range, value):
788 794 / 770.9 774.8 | 1.03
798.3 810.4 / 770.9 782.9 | 1.06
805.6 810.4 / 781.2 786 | 1.08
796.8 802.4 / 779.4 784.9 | 1.05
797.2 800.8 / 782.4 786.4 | 1.07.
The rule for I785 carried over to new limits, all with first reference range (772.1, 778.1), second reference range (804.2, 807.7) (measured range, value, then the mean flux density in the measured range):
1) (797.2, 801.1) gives -0.003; 70.4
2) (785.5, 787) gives 0.037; 66.2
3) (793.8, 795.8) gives 0.018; 68.5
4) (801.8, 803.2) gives -0.011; 71.3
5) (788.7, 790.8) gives 0.008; 68.5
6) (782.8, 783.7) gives 0.054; 64.9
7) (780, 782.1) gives -0.008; 68.4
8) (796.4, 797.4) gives -0.012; 70.7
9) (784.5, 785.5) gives 0.041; 65.9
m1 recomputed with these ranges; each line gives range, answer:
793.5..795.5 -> 68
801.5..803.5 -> 71.4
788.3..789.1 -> 70.1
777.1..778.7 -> 67.7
